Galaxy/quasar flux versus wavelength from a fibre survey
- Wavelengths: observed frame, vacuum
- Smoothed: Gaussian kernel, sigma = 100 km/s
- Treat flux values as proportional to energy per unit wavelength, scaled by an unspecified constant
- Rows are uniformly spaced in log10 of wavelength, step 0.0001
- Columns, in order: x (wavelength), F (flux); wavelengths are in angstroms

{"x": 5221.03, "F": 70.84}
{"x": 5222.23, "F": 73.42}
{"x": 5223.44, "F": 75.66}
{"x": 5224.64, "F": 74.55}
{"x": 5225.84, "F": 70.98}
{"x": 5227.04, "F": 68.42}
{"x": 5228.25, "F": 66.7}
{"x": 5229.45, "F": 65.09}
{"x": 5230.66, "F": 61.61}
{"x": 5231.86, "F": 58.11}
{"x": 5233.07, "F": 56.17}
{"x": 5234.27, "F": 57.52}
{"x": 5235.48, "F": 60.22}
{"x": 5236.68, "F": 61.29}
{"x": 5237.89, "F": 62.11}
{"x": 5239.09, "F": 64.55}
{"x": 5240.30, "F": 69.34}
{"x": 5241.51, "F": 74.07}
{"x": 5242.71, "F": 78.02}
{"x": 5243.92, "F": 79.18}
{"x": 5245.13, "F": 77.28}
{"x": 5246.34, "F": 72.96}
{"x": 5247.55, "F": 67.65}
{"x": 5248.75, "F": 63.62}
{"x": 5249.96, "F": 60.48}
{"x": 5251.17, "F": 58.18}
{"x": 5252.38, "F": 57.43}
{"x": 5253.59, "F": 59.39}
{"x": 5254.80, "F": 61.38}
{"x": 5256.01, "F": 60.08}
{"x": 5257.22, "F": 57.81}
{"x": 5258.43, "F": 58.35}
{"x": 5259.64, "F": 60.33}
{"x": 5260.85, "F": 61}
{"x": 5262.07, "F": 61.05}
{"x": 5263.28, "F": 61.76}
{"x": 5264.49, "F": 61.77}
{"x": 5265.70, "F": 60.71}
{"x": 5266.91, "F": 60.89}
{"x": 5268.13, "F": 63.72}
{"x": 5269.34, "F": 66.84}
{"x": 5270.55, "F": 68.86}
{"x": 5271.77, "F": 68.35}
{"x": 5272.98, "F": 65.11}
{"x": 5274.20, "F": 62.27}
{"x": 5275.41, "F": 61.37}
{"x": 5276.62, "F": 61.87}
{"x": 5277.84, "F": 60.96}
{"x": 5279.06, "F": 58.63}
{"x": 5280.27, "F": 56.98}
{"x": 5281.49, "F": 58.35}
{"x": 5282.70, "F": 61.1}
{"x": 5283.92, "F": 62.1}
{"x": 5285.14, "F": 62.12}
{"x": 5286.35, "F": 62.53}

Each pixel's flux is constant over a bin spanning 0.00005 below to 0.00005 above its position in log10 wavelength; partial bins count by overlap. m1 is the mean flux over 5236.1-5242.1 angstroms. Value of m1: 66.2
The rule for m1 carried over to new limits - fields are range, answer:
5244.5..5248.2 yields 72.6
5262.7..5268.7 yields 61.8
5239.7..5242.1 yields 71.6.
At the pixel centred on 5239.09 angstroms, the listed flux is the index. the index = 64.55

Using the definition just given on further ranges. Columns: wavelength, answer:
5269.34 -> 66.84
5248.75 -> 63.62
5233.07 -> 56.17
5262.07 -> 61.05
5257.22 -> 57.81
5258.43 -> 58.35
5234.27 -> 57.52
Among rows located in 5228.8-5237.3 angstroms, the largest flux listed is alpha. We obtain 65.09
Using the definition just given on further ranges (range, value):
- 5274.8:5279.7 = 61.87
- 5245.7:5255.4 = 72.96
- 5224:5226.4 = 74.55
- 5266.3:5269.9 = 66.84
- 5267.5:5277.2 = 68.86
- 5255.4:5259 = 60.08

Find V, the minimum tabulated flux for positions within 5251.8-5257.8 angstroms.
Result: 57.43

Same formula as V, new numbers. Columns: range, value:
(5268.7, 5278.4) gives 60.96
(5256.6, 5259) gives 57.81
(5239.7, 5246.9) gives 69.34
